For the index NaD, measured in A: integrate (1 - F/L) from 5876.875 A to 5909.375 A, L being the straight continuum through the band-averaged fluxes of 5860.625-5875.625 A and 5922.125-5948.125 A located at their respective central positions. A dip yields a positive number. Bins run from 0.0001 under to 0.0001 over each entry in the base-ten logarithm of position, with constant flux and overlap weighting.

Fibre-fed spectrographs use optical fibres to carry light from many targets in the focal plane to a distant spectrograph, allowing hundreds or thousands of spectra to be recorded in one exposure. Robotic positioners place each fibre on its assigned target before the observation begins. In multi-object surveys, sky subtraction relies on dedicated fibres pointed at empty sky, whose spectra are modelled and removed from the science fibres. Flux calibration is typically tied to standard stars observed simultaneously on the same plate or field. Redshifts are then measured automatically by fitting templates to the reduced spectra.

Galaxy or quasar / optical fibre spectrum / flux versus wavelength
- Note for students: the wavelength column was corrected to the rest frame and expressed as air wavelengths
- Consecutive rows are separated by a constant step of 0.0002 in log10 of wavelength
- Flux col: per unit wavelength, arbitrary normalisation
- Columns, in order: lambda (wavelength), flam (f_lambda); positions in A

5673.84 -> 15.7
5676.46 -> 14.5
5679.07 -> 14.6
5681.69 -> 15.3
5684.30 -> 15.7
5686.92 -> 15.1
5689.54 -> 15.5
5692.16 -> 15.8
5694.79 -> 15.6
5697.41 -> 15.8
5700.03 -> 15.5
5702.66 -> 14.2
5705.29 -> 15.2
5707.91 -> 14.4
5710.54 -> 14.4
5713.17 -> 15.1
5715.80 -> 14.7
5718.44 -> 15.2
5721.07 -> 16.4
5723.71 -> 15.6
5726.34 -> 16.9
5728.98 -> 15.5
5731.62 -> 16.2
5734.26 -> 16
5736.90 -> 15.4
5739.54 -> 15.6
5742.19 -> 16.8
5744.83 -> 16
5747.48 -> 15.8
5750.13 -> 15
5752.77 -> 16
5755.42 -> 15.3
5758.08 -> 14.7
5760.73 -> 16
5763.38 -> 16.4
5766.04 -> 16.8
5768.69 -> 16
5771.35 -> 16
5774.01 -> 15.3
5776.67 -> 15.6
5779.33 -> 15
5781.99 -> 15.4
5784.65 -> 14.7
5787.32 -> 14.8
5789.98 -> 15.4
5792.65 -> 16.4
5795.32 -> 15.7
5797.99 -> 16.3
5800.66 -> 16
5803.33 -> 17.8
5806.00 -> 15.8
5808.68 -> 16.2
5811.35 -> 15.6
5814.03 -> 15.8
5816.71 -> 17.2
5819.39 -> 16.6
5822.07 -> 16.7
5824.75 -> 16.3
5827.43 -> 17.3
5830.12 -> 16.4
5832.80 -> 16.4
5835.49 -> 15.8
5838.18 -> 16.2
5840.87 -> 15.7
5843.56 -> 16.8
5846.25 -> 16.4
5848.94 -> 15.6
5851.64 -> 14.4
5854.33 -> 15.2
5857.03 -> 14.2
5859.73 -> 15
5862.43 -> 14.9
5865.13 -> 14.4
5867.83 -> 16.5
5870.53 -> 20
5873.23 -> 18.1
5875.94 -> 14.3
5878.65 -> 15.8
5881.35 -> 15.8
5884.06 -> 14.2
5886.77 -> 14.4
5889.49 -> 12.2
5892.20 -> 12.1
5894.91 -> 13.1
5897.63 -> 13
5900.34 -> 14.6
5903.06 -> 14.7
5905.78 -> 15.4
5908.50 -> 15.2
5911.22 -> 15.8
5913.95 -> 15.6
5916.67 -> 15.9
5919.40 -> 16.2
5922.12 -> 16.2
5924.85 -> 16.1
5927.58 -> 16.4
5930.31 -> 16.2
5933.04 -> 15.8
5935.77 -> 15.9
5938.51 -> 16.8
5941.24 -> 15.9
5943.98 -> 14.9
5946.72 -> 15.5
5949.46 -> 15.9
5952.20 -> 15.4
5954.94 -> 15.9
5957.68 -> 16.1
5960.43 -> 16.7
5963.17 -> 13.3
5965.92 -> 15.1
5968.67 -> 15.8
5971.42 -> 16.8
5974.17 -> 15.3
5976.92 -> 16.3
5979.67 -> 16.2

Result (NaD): 4.3 A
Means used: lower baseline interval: 16.6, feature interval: 14.2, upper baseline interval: 16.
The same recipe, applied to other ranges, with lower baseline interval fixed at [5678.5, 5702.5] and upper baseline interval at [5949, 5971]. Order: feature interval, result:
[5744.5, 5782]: -0.6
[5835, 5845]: -0.4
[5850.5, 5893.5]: 1.1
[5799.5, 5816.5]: -0.9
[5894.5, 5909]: 1.1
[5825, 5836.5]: -0.7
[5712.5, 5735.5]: -0.5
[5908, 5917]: -0.1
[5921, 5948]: -0.7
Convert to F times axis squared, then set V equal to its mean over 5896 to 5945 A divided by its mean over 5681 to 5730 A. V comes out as 1.1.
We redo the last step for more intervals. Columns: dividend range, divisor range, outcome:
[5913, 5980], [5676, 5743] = 1.11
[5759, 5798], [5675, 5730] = 1.05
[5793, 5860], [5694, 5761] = 1.07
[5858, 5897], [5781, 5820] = 0.96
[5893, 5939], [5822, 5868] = 1.00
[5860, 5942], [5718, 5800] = 1.02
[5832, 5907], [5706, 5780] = 1.01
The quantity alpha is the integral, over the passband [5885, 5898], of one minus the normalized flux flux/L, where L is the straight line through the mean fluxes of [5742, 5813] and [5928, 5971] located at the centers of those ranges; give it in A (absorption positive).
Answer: 2.3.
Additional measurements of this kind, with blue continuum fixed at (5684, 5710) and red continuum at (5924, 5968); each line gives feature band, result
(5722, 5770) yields -1.7 A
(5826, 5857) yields -0.8 A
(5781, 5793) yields 0.1 A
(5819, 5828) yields -0.7 A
